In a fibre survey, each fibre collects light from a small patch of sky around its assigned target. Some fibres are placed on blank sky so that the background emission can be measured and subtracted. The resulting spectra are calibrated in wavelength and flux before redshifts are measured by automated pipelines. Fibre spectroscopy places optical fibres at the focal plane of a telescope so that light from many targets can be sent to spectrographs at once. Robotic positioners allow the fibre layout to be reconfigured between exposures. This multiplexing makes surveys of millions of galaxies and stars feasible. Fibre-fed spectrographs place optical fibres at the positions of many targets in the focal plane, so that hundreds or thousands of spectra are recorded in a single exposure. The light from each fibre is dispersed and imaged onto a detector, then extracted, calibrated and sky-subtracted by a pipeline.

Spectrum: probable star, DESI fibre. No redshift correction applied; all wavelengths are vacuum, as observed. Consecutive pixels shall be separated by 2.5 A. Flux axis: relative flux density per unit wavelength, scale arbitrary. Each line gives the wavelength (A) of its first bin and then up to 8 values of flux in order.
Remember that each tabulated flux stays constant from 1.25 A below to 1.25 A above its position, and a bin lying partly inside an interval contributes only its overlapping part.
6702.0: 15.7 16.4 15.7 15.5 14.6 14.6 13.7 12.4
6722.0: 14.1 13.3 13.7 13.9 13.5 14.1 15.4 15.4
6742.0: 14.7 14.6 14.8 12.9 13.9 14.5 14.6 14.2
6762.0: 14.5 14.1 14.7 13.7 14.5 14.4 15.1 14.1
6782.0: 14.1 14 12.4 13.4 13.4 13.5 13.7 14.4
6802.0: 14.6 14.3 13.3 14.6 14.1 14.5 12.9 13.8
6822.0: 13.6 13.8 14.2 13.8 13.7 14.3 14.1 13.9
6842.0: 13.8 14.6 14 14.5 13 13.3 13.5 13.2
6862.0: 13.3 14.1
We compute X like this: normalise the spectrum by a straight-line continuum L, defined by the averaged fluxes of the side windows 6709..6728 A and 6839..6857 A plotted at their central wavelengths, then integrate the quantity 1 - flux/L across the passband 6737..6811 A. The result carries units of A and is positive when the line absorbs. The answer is -1.5 A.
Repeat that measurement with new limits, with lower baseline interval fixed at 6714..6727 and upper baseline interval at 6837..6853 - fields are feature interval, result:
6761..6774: -0.5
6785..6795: 0.4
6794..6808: -0.2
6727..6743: -1.0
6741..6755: -0.6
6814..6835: 0.2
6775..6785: -0.4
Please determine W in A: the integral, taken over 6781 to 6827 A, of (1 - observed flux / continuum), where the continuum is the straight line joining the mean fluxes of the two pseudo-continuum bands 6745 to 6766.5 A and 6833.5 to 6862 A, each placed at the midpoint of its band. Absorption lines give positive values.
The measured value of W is 0.64 A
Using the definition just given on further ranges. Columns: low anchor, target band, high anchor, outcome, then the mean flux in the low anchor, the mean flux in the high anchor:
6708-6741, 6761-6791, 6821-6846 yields 0.03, 14.2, 14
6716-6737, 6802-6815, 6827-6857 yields -0.32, 13.7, 13.9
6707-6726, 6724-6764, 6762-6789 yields -0.40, 14.1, 14.1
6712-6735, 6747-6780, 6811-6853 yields -1.11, 13.7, 13.9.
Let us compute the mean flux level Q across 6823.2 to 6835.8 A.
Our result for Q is 14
